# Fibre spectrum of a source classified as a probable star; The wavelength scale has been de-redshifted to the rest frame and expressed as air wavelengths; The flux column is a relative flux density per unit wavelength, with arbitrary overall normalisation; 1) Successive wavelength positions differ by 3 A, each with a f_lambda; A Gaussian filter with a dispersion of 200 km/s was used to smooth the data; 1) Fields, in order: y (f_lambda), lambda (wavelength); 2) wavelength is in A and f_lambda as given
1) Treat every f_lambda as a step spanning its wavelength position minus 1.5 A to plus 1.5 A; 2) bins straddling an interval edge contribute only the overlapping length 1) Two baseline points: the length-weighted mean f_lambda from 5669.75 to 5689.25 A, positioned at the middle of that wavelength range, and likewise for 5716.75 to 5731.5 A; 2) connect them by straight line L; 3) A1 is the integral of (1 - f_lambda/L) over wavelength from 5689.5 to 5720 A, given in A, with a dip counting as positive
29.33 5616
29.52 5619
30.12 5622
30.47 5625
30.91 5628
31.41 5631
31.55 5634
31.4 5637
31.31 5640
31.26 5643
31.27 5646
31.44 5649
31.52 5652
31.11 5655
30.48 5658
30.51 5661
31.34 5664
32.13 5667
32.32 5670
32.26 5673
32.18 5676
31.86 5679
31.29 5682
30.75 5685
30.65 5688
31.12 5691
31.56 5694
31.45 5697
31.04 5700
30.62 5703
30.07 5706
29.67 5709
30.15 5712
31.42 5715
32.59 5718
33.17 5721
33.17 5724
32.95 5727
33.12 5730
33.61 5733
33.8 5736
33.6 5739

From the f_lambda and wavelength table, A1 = 1.30 A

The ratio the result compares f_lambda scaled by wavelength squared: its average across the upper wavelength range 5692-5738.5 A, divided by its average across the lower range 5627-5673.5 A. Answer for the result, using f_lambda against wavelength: 1.04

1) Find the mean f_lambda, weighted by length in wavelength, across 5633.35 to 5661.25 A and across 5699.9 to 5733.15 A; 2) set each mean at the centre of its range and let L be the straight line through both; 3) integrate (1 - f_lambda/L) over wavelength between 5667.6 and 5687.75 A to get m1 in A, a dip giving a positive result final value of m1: -0.2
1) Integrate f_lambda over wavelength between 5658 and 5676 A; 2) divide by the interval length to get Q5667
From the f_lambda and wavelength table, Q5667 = 31.6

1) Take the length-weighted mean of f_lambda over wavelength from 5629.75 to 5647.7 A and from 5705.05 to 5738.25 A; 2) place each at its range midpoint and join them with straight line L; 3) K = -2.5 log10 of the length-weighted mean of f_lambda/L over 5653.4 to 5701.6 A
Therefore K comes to 0.01 mag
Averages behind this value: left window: 31.4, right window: 32.2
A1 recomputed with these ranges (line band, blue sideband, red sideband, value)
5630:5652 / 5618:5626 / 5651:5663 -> -0.63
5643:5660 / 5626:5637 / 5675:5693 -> 0.07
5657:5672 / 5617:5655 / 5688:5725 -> -0.15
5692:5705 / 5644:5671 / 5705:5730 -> 0.21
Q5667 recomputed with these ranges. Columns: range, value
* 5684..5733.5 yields 31.6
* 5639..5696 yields 31.4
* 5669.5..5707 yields 31.3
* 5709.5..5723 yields 31.7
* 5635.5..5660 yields 31.2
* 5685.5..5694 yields 31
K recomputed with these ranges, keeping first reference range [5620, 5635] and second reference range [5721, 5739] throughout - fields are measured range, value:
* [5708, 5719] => 0.068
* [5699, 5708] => 0.075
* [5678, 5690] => 0.038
